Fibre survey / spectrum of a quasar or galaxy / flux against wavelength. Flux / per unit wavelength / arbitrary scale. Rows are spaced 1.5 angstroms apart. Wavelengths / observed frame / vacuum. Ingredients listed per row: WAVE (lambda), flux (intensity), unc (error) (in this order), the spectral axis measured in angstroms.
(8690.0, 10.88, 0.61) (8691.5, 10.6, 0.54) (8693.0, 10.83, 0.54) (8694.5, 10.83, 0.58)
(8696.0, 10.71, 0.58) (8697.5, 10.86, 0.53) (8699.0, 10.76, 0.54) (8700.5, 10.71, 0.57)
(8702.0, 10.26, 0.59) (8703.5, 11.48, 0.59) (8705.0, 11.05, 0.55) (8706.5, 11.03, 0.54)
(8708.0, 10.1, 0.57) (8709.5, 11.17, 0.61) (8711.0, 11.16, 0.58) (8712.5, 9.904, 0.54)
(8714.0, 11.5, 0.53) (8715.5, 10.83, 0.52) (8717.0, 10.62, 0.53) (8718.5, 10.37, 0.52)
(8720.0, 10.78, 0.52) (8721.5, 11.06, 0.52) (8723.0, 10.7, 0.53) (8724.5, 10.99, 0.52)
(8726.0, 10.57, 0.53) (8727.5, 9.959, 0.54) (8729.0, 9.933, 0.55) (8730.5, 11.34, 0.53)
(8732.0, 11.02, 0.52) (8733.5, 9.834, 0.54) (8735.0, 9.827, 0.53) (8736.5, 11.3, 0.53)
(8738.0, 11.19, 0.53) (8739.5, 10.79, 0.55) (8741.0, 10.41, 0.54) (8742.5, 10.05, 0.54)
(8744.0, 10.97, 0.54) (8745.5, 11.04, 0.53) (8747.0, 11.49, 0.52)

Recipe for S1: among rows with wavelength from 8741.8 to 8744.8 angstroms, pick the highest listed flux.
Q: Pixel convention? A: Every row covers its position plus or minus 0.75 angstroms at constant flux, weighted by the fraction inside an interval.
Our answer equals 10.97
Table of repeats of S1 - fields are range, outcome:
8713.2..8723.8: 11.5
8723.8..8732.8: 11.34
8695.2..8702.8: 10.86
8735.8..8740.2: 11.3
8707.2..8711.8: 11.17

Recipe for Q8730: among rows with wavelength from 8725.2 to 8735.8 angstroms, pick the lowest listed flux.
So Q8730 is 9.827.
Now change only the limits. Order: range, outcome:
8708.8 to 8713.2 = 9.904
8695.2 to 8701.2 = 10.71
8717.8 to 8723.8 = 10.37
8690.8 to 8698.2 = 10.6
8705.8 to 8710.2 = 10.1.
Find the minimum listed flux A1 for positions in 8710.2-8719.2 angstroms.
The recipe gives 9.904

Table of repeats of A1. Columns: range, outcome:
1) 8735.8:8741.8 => 10.41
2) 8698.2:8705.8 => 10.26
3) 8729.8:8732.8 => 11.02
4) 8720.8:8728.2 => 9.959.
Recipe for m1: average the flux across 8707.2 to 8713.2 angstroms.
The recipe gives 10.6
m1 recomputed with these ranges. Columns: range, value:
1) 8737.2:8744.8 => 10.7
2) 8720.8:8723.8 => 10.9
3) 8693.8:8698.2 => 10.8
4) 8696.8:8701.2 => 10.8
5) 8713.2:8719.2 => 10.8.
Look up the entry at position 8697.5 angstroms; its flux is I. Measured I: 10.86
